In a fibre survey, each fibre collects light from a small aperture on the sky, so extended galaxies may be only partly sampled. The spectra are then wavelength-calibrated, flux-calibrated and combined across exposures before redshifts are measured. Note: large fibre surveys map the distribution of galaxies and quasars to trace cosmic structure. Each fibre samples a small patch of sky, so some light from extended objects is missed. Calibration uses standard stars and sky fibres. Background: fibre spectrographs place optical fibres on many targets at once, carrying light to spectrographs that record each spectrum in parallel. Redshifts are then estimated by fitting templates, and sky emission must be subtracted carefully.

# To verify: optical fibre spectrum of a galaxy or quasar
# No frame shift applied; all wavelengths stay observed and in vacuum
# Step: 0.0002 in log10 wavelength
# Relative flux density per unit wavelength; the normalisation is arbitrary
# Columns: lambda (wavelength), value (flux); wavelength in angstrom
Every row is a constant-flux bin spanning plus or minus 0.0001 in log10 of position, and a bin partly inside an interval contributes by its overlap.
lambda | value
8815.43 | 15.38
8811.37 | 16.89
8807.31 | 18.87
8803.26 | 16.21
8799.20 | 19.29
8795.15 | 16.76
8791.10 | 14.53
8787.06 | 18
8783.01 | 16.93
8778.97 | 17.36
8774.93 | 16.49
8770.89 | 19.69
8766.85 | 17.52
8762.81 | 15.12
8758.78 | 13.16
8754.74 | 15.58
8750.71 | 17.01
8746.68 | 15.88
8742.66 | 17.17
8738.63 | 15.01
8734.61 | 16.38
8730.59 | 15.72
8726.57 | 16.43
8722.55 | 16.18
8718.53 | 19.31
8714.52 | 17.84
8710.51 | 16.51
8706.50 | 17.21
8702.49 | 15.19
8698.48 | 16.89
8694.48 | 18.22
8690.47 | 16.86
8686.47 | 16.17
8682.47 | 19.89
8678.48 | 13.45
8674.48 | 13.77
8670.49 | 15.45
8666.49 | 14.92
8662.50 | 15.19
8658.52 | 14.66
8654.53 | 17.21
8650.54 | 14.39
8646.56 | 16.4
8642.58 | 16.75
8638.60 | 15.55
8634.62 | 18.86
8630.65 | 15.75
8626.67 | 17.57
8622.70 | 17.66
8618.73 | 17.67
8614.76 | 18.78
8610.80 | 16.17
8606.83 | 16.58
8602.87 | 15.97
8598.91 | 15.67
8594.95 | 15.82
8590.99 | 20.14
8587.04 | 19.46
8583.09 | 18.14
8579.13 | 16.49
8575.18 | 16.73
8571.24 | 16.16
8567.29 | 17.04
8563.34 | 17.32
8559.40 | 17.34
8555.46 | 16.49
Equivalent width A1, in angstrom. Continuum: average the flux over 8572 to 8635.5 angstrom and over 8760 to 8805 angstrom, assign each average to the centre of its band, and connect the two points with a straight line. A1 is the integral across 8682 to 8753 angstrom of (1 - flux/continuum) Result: 1.28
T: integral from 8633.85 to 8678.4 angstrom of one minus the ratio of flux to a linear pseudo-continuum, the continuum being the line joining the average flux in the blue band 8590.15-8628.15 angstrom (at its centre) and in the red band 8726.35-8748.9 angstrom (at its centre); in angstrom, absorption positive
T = 3.2 angstrom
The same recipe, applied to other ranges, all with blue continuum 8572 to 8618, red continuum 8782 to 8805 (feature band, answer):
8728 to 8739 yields 0.8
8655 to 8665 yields 1.1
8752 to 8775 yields 1.0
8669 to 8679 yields 1.7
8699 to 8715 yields 0.5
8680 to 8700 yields -0.5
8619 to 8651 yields 0.8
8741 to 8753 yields 0.3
